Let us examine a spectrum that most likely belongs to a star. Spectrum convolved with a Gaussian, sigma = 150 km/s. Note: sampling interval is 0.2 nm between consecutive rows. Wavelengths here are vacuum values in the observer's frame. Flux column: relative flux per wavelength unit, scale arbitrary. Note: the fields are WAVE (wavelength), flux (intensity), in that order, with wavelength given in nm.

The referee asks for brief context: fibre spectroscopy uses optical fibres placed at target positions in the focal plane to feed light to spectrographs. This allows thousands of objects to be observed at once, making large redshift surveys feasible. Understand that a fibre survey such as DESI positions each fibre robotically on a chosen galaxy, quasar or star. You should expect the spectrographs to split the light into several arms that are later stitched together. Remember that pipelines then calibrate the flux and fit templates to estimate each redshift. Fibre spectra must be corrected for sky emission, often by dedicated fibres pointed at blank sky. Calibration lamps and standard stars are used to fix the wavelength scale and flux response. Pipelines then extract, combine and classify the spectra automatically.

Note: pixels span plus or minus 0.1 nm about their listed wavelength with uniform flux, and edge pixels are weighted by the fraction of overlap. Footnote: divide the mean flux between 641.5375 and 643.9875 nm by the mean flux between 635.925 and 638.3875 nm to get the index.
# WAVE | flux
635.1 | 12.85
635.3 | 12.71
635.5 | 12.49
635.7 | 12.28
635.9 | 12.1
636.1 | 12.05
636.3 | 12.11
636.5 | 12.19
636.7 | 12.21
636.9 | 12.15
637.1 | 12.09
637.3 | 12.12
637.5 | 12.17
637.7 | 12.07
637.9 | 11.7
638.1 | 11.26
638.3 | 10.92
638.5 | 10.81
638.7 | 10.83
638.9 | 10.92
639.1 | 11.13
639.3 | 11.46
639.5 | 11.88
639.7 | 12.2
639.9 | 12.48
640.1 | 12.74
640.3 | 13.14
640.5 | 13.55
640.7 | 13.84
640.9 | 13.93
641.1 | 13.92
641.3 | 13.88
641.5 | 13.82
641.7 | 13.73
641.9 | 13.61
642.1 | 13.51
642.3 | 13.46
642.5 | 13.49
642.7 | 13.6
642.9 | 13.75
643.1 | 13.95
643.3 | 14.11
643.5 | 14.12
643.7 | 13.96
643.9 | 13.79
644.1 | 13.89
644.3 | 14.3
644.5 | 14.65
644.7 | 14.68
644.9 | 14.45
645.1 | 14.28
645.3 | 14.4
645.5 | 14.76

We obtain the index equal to 1.2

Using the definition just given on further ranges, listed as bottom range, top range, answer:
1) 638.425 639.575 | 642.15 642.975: 1.22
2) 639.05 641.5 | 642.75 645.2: 1.10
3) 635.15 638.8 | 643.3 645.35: 1.20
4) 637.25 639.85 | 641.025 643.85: 1.20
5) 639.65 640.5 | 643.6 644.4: 1.09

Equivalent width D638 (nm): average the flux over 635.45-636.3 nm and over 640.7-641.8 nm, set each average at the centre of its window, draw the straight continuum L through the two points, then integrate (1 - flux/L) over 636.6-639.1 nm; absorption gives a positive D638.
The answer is 0.24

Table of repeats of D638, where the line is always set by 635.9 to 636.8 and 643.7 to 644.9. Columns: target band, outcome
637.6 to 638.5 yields 0.08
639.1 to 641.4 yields 0.05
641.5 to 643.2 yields 0.01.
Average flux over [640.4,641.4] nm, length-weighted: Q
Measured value 13.8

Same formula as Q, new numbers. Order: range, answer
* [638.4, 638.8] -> 10.8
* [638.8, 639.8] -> 11.5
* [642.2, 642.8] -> 13.5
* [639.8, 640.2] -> 12.6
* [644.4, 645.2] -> 14.5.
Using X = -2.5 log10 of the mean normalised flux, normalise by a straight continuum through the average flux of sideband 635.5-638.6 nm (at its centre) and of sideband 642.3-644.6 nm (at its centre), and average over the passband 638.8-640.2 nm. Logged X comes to 0.08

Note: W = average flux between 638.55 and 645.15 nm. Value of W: 13.3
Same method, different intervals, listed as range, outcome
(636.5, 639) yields 11.6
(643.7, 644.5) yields 14.1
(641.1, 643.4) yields 13.7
